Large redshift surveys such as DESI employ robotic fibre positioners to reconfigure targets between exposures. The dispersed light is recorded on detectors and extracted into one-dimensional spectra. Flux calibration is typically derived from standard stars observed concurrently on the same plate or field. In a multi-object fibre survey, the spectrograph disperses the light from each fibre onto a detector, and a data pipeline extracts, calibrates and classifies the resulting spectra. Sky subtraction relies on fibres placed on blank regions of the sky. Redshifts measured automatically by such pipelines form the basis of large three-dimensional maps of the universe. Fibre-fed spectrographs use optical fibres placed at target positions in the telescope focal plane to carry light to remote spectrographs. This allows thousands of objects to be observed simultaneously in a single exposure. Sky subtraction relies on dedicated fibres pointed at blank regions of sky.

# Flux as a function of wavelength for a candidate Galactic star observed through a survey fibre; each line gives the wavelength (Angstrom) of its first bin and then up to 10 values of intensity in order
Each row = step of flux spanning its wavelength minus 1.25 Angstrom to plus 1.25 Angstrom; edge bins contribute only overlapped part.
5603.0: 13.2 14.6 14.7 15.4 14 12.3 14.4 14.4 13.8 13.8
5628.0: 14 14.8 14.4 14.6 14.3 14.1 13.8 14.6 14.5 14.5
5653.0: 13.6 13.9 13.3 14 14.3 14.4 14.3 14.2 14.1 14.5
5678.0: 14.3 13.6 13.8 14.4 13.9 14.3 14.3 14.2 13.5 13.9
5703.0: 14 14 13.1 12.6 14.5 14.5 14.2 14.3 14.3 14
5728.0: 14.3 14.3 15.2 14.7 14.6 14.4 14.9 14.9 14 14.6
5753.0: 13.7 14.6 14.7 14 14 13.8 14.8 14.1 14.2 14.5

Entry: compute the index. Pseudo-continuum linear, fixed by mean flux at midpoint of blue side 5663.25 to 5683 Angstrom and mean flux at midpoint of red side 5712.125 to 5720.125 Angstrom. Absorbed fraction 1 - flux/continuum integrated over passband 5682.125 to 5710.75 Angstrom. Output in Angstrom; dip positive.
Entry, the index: 0.8 Angstrom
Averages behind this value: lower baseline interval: 14.2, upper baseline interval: 14.4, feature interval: 13.9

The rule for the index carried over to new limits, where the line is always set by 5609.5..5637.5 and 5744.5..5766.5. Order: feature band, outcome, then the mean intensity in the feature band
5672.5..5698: 0.2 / 14.1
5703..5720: 0.4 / 13.9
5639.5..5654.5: 0.0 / 14.2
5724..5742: -0.3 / 14.5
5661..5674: 0.0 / 14.2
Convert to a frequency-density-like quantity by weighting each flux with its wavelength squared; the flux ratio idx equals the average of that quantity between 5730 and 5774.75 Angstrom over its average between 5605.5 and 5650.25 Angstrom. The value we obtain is 1.06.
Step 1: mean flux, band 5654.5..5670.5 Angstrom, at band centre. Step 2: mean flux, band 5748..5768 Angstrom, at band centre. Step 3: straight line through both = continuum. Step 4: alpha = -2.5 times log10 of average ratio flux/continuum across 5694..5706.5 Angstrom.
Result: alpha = 0.01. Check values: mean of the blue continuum 14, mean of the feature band 13.9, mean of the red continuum 14.2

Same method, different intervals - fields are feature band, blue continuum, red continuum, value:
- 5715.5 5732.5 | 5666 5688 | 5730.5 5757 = 0.01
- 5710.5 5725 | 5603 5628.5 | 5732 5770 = 0.01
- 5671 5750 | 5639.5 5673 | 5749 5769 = 0.00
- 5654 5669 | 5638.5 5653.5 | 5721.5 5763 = 0.02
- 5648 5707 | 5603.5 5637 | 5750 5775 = 0.01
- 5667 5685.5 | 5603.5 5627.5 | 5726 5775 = 0.01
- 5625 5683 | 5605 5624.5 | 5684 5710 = -0.01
